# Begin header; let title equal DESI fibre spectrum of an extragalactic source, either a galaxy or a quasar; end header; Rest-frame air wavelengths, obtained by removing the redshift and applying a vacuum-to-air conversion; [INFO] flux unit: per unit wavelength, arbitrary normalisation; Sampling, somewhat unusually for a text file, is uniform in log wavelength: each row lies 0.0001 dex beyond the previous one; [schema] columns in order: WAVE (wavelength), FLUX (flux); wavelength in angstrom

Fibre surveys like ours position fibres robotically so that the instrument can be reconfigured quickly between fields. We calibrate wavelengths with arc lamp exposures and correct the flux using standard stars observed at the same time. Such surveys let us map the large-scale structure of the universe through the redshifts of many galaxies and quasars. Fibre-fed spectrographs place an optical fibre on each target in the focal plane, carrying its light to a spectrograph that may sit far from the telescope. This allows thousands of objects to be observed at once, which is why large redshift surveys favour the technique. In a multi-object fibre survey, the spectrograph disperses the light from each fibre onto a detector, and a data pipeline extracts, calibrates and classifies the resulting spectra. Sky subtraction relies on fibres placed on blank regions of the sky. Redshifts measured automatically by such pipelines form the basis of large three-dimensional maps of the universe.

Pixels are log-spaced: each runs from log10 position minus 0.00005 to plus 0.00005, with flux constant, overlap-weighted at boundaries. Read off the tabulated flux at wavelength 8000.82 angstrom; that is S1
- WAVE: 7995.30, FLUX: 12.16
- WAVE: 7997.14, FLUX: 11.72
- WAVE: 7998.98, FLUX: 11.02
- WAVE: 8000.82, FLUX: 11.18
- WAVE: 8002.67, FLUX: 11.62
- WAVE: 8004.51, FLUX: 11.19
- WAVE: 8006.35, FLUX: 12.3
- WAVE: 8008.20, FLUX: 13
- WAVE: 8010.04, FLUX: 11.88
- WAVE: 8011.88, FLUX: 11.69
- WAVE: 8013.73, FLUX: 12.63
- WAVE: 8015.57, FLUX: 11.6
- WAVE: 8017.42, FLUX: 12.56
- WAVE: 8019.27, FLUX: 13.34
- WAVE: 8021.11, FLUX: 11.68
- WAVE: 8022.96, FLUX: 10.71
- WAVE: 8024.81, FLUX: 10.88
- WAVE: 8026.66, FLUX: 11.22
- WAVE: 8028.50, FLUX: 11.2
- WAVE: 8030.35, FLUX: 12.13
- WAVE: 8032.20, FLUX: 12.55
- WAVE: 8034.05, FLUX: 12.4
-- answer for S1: 11.18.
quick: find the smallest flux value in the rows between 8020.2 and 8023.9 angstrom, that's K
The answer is 10.71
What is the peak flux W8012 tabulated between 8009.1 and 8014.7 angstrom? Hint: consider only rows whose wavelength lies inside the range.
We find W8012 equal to 12.63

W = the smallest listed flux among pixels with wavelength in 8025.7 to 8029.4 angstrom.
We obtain 11.2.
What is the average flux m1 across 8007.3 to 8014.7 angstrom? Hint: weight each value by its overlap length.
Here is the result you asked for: 12.3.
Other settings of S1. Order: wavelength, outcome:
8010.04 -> 11.88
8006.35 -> 12.3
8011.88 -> 11.69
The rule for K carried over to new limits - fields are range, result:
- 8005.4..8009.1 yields 12.3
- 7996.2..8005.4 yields 11.02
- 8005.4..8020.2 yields 11.6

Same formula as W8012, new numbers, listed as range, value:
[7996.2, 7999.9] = 11.72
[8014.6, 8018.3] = 12.56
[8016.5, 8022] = 13.34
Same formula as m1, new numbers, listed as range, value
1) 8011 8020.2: 12.4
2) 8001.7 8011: 12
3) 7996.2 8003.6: 11.4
